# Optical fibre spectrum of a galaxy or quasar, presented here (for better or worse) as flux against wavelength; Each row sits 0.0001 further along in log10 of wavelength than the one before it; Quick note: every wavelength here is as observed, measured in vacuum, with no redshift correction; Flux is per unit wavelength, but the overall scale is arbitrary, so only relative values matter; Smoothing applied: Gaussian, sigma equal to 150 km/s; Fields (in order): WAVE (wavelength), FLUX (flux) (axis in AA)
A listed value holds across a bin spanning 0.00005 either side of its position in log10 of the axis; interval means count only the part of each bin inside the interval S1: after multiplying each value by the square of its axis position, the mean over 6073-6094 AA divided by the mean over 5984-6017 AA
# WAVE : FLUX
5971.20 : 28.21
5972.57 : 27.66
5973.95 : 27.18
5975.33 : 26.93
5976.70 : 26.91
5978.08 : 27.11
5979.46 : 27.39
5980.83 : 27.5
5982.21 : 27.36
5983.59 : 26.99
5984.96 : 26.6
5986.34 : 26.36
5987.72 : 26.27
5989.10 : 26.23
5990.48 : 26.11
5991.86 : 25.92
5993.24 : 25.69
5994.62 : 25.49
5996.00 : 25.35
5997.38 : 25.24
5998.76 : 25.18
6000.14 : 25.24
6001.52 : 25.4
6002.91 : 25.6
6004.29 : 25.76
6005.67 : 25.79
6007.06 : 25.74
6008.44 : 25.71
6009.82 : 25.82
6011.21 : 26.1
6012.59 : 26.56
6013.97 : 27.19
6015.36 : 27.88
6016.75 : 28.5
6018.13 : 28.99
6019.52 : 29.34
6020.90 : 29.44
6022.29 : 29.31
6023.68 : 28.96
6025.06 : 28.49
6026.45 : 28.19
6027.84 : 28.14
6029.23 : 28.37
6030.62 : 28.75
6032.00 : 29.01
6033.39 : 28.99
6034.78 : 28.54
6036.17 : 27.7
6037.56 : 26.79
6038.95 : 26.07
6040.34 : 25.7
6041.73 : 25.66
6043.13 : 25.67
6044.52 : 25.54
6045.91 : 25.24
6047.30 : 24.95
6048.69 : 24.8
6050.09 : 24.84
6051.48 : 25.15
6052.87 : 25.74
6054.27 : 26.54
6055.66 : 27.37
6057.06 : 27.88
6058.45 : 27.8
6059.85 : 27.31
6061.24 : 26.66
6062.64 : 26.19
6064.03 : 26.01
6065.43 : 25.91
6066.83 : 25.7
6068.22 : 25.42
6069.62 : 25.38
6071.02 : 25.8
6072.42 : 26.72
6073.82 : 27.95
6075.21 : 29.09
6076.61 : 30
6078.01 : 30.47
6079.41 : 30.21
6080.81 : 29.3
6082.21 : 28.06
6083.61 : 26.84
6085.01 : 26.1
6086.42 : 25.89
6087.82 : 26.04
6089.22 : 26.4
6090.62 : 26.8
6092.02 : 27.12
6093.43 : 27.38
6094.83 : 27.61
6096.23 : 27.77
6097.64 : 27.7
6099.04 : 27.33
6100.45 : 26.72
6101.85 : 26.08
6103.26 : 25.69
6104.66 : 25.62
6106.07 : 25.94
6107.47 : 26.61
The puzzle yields 1.10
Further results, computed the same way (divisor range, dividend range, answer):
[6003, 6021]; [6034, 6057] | 0.98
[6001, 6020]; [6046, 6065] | 1.00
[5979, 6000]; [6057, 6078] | 1.06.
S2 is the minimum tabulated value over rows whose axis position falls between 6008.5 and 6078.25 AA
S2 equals 24.8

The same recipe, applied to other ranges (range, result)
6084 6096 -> 25.89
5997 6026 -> 25.18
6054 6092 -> 25.38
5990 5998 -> 25.24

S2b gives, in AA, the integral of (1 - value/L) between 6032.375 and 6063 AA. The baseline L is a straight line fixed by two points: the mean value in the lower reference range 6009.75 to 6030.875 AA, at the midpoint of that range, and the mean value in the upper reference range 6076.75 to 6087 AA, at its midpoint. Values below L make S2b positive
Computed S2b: 1.9 AA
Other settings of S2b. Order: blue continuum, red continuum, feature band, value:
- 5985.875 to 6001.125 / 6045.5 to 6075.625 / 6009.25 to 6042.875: -2.4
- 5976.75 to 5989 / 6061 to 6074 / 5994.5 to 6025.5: -0.2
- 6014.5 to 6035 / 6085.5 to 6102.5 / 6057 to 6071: 0.7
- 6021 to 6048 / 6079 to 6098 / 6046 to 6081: 0.6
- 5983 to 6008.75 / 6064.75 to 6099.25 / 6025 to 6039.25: -0.9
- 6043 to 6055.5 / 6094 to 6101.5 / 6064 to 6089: -0.7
